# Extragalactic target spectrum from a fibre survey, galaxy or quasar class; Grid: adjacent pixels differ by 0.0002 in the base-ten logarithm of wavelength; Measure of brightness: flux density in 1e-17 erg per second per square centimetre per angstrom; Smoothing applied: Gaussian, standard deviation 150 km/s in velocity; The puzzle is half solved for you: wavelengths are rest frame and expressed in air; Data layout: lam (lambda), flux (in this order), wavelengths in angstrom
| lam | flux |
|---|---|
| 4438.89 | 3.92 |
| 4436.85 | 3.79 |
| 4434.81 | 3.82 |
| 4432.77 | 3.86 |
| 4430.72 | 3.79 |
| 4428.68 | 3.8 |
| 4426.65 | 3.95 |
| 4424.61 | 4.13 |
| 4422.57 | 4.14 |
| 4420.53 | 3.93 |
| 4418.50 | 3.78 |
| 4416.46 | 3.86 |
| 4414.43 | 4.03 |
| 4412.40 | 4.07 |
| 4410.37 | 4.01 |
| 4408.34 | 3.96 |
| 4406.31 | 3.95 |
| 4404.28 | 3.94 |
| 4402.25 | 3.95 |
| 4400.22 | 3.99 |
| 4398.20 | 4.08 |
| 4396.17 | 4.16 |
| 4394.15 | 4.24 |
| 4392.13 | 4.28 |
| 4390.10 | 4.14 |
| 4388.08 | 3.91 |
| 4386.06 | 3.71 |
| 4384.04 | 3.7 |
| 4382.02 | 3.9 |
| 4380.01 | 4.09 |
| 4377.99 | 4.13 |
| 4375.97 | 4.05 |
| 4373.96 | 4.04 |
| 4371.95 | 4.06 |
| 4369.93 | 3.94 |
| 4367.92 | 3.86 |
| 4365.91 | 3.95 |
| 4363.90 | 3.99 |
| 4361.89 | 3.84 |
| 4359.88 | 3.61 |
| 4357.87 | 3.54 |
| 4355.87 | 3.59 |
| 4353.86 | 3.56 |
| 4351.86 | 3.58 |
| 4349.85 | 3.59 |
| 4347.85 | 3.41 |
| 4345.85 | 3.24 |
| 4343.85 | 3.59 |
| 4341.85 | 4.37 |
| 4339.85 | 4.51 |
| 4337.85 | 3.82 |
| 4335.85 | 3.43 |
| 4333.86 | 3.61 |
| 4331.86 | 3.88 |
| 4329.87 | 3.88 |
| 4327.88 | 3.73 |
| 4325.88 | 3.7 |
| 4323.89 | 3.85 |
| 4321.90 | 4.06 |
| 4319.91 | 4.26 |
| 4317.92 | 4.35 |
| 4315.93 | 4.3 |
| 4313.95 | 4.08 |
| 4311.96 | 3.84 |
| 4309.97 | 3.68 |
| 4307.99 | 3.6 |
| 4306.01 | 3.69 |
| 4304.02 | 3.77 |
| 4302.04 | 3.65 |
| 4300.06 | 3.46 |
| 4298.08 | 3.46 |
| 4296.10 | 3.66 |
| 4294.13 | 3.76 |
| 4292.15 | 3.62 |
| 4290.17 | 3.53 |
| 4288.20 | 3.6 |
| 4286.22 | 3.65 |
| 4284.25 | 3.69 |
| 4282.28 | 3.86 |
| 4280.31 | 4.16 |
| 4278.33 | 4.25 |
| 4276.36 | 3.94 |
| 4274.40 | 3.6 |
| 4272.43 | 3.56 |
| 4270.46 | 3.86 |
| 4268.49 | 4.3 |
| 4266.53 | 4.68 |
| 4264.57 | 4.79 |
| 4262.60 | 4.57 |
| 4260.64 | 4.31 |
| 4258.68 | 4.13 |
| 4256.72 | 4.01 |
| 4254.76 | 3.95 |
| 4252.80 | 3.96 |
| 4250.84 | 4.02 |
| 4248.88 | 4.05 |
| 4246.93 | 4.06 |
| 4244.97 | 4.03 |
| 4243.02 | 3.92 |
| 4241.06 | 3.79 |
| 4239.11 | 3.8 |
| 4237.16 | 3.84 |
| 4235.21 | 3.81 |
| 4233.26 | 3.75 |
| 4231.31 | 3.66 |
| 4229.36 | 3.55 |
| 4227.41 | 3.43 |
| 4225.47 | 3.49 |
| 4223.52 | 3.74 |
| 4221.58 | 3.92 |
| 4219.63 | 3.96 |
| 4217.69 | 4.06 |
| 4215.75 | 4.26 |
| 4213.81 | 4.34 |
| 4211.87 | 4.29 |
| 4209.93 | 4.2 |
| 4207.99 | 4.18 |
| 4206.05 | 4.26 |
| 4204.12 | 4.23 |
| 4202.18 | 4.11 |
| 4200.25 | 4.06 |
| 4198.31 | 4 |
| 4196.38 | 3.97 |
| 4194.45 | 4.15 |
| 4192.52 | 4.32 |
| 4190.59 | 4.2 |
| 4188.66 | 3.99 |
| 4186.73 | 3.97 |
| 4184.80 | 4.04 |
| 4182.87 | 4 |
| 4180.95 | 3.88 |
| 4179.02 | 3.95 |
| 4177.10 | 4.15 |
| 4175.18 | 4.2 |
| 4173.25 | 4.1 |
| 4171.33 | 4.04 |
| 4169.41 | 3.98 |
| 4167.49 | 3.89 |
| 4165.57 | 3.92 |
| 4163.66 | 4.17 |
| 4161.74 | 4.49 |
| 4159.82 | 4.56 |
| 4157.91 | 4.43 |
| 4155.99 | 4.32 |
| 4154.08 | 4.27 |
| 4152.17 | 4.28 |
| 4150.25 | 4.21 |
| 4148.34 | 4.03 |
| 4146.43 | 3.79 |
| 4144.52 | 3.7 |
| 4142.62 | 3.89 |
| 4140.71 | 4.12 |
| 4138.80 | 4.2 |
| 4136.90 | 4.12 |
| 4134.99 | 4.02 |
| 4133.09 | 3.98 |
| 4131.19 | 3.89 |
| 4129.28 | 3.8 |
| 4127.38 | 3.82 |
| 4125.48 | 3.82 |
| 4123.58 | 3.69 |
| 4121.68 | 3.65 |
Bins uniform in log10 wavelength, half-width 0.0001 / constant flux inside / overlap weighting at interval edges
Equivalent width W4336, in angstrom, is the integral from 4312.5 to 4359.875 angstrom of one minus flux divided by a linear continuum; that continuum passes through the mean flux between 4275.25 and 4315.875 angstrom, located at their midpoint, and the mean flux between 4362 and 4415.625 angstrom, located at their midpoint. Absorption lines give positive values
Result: 0.6 angstrom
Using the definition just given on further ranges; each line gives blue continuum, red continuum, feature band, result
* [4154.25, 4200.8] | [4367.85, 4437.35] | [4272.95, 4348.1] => 4.2 angstrom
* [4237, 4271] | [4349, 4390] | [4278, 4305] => 2.2 angstrom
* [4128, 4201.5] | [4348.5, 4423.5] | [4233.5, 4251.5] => 0.5 angstrom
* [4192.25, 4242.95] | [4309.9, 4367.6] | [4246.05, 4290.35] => -1.4 angstrom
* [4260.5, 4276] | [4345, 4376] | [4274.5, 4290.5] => 1.1 angstrom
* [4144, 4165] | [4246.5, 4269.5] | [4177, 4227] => 2.0 angstrom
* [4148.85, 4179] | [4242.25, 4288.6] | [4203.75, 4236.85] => 1.4 angstrom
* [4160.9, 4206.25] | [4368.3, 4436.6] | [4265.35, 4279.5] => 0.0 angstrom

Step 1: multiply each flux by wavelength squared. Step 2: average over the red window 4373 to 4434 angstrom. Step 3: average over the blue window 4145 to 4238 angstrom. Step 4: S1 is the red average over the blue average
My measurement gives 1.1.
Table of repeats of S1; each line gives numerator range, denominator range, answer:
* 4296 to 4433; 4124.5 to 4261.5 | 1.04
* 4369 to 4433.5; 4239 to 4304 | 1.08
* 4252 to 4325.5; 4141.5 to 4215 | 1.00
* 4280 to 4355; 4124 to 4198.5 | 1.00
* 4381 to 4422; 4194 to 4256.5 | 1.09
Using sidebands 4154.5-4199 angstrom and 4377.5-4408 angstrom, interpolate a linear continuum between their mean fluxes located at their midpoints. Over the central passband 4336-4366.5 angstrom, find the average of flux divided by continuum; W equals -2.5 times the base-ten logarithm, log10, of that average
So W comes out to 0.08 mag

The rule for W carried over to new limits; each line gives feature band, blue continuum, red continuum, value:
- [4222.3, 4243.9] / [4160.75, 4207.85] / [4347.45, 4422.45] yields 0.094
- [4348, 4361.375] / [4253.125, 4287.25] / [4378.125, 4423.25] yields 0.127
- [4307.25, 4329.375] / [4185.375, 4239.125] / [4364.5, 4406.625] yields 0.012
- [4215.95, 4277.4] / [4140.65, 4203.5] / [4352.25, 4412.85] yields 0.022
